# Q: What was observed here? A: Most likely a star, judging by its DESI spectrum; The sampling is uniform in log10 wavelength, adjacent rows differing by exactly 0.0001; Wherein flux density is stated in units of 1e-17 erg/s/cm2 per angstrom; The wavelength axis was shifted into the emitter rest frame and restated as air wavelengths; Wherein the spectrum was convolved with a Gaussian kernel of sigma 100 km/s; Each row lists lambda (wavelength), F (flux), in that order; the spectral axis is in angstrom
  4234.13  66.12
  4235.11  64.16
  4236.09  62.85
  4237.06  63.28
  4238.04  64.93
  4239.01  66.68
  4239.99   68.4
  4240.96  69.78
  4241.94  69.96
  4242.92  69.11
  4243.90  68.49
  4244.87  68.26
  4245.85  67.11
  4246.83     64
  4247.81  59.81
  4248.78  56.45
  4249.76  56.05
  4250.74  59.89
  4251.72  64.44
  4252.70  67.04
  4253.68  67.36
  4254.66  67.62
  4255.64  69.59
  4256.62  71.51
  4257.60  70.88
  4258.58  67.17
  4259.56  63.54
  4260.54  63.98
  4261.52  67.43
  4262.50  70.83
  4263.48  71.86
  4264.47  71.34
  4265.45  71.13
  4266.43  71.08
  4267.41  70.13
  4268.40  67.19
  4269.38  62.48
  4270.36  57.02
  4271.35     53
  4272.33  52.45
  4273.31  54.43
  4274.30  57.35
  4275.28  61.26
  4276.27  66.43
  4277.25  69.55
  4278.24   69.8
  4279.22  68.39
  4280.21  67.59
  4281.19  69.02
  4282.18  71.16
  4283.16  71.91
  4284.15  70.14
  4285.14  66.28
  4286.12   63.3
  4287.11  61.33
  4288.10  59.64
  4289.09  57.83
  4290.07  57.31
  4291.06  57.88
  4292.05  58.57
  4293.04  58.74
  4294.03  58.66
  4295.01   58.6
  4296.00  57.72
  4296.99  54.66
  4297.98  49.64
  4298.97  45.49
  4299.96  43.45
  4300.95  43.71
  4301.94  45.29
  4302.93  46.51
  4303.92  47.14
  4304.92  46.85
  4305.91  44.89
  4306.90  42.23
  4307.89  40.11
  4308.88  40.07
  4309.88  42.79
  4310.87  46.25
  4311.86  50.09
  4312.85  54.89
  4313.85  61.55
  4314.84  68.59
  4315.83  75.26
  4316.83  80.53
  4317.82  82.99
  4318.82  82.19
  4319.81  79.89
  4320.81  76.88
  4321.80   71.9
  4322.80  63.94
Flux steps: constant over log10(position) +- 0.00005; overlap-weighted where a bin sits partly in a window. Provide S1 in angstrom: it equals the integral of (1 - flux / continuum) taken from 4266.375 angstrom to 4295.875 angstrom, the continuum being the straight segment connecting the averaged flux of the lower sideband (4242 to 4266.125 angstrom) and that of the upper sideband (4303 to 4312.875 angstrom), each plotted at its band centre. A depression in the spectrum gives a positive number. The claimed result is -3.77 angstrom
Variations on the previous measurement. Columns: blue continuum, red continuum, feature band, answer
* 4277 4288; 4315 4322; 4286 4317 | 8.4 angstrom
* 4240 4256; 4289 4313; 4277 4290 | -2.7 angstrom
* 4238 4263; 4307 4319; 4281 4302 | 1.2 angstrom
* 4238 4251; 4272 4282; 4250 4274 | -0.3 angstrom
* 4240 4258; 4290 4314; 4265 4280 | -1.2 angstrom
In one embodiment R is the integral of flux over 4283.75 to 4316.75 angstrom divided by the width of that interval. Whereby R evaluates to 54.1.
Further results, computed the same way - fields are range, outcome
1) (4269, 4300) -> 60.6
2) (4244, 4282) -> 65.2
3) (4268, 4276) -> 58.3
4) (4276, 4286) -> 68.9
